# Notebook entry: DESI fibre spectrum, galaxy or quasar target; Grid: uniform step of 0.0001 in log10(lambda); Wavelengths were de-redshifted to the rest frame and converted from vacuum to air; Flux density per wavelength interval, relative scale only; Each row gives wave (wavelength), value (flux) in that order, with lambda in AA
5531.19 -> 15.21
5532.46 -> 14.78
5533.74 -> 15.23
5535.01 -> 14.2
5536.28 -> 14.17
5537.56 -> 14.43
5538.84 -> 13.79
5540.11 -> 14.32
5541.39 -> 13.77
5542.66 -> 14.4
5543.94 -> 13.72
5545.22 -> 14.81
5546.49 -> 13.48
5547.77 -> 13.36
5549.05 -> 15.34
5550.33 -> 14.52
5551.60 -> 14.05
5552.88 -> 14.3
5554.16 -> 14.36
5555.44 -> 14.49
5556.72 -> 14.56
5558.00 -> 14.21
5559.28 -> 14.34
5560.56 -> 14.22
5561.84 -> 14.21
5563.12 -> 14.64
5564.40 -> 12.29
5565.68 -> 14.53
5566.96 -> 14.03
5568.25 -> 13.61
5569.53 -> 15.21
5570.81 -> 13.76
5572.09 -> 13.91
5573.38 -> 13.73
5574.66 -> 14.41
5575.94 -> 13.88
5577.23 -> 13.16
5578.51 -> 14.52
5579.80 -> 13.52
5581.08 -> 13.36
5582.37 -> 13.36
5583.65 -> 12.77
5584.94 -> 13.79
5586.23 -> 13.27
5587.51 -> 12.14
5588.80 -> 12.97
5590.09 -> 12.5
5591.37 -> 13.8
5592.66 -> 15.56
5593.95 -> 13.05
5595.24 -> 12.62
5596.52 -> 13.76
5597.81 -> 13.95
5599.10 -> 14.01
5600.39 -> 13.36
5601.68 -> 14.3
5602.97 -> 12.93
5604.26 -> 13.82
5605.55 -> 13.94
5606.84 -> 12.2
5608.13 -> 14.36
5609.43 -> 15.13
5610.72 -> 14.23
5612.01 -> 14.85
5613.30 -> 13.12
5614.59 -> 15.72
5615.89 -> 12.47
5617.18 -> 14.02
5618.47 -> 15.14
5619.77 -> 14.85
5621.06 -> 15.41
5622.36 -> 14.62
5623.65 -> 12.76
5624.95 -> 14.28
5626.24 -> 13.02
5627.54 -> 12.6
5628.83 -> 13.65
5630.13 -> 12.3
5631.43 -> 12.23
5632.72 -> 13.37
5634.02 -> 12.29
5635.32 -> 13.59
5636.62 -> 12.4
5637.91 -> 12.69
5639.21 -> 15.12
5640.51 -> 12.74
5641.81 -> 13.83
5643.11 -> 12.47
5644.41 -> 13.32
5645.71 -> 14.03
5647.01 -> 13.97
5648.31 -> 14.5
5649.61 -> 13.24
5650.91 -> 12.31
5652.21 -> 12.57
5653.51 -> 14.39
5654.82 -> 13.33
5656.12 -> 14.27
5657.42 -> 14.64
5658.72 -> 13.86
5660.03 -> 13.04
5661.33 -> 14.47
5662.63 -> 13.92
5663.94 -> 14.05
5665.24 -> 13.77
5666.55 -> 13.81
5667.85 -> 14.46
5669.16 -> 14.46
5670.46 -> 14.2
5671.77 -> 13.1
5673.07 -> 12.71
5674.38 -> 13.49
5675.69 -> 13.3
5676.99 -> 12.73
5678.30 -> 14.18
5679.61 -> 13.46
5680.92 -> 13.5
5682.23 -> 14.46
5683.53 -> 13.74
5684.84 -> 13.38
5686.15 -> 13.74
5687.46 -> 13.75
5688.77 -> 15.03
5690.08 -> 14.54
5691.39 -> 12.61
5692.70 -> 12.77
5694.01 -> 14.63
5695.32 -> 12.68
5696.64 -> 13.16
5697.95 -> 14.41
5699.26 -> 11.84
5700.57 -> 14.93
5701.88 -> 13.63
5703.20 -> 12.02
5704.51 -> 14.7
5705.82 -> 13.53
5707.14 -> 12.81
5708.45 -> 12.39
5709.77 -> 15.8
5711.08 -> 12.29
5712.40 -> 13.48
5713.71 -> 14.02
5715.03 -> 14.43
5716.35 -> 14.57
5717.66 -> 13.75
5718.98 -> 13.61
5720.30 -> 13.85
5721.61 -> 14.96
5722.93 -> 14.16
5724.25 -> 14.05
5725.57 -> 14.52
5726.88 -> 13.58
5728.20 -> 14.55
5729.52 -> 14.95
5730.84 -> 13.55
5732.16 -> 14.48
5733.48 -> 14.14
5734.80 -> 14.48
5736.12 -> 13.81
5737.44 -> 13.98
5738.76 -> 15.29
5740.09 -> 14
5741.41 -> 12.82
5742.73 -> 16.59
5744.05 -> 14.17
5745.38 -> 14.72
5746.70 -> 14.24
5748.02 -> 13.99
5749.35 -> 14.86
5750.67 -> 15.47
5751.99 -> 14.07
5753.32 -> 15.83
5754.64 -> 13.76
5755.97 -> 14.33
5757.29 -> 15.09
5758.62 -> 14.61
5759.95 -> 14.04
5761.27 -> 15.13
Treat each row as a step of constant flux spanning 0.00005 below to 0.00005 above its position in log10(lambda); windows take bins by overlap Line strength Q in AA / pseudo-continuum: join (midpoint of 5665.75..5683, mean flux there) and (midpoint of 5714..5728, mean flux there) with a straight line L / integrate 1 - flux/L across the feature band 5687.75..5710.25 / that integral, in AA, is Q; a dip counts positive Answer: 0.5 AA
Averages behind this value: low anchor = 13.7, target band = 13.6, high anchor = 14.2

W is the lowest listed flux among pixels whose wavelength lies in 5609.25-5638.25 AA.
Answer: 12.23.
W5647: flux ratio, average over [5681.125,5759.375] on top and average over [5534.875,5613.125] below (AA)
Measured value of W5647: 1.01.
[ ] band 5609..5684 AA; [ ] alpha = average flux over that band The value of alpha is 13.7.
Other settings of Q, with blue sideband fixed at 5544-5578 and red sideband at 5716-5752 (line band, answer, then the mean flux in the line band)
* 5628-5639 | 1.02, 12.9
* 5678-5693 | 0.53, 13.8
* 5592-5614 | 0.52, 13.8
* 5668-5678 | 0.53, 13.5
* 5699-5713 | 0.84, 13.4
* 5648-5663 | 0.58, 13.7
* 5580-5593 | 0.78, 13.3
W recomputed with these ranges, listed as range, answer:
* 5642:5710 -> 11.84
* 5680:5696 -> 12.61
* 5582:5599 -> 12.14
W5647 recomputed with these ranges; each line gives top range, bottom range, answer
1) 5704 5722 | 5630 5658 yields 1.04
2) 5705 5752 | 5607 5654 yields 1.04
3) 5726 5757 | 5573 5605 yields 1.07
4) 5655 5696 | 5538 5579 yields 0.97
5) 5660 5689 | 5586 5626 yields 0.99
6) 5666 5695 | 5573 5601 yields 1.01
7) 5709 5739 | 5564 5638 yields 1.04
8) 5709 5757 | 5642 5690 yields 1.04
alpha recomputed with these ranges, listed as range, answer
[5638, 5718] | 13.7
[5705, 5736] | 14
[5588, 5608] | 13.5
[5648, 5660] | 13.6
